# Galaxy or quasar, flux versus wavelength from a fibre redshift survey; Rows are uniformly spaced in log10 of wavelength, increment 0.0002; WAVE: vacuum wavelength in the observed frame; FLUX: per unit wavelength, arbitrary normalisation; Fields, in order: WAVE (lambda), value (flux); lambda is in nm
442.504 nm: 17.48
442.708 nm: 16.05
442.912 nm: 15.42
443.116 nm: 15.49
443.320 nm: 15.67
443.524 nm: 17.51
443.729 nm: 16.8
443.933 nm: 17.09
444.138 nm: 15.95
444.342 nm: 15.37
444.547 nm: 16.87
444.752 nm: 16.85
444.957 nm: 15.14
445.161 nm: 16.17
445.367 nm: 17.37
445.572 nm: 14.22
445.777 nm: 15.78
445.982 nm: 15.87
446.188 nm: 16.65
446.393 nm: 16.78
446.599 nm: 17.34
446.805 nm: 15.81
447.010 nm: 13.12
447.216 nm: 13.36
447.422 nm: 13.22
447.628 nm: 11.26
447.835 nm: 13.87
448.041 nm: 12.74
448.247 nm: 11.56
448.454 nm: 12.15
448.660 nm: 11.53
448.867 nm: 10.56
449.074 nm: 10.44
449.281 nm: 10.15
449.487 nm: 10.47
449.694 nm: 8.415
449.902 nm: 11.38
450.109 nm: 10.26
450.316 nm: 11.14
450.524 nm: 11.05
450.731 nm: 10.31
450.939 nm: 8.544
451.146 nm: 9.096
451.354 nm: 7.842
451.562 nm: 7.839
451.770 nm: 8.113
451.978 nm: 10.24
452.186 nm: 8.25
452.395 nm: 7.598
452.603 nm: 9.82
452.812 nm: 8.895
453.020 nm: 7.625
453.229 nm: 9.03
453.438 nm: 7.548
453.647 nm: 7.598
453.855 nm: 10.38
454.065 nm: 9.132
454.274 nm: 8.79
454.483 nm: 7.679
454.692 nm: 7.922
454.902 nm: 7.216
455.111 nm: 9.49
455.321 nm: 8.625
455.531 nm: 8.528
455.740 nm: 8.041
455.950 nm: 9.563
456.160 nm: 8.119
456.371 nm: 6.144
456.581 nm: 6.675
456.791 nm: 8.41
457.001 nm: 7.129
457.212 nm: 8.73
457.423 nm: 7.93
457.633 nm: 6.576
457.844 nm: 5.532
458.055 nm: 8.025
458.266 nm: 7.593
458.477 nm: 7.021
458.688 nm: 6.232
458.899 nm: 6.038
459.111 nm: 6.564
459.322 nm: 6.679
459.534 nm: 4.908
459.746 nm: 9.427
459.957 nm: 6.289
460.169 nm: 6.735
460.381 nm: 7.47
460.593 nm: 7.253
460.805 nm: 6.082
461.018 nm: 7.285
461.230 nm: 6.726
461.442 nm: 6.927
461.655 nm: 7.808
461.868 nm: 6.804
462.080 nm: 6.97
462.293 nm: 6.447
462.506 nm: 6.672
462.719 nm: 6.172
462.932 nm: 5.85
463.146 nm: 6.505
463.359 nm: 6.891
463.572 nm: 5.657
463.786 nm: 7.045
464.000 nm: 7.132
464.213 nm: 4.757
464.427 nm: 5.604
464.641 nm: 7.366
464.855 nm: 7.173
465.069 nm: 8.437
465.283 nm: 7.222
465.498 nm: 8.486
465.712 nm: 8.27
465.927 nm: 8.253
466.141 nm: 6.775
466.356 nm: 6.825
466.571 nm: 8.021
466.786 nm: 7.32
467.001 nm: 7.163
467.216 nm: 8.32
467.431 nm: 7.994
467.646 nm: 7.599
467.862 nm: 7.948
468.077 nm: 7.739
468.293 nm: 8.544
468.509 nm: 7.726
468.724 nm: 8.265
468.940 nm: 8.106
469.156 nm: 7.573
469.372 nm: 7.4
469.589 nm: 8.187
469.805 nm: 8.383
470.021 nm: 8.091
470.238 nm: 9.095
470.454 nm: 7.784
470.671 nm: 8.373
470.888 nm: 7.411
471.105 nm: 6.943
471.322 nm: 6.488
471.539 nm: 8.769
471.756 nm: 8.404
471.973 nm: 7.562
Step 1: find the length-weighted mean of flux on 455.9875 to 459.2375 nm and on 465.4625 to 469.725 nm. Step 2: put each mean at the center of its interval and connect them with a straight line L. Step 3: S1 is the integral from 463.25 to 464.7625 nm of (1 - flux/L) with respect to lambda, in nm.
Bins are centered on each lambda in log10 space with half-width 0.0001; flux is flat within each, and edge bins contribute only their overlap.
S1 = 0.24 nm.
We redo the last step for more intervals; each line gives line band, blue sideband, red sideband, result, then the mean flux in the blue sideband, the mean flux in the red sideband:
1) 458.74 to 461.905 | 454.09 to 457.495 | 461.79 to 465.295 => 0.157 nm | 8.09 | 6.61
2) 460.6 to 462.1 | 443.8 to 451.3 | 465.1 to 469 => 0.389 nm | 13.2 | 7.82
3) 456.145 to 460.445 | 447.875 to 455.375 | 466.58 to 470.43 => 0.893 nm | 9.47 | 7.97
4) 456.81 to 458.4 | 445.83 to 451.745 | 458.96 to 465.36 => 0.203 nm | 11.9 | 6.75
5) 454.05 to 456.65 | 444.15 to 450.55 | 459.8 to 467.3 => 0.547 nm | 13.5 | 7.01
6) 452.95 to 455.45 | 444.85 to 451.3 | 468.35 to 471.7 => 0.648 nm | 12.7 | 7.92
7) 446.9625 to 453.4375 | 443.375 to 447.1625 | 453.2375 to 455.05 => 0.859 nm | 16.1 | 8.35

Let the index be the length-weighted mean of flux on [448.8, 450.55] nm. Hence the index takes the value 10.4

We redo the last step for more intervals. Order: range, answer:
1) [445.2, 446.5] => 16.1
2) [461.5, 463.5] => 6.67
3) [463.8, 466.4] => 7.2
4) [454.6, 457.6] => 8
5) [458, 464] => 6.78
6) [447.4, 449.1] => 11.9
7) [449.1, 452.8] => 9.45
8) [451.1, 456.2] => 8.52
